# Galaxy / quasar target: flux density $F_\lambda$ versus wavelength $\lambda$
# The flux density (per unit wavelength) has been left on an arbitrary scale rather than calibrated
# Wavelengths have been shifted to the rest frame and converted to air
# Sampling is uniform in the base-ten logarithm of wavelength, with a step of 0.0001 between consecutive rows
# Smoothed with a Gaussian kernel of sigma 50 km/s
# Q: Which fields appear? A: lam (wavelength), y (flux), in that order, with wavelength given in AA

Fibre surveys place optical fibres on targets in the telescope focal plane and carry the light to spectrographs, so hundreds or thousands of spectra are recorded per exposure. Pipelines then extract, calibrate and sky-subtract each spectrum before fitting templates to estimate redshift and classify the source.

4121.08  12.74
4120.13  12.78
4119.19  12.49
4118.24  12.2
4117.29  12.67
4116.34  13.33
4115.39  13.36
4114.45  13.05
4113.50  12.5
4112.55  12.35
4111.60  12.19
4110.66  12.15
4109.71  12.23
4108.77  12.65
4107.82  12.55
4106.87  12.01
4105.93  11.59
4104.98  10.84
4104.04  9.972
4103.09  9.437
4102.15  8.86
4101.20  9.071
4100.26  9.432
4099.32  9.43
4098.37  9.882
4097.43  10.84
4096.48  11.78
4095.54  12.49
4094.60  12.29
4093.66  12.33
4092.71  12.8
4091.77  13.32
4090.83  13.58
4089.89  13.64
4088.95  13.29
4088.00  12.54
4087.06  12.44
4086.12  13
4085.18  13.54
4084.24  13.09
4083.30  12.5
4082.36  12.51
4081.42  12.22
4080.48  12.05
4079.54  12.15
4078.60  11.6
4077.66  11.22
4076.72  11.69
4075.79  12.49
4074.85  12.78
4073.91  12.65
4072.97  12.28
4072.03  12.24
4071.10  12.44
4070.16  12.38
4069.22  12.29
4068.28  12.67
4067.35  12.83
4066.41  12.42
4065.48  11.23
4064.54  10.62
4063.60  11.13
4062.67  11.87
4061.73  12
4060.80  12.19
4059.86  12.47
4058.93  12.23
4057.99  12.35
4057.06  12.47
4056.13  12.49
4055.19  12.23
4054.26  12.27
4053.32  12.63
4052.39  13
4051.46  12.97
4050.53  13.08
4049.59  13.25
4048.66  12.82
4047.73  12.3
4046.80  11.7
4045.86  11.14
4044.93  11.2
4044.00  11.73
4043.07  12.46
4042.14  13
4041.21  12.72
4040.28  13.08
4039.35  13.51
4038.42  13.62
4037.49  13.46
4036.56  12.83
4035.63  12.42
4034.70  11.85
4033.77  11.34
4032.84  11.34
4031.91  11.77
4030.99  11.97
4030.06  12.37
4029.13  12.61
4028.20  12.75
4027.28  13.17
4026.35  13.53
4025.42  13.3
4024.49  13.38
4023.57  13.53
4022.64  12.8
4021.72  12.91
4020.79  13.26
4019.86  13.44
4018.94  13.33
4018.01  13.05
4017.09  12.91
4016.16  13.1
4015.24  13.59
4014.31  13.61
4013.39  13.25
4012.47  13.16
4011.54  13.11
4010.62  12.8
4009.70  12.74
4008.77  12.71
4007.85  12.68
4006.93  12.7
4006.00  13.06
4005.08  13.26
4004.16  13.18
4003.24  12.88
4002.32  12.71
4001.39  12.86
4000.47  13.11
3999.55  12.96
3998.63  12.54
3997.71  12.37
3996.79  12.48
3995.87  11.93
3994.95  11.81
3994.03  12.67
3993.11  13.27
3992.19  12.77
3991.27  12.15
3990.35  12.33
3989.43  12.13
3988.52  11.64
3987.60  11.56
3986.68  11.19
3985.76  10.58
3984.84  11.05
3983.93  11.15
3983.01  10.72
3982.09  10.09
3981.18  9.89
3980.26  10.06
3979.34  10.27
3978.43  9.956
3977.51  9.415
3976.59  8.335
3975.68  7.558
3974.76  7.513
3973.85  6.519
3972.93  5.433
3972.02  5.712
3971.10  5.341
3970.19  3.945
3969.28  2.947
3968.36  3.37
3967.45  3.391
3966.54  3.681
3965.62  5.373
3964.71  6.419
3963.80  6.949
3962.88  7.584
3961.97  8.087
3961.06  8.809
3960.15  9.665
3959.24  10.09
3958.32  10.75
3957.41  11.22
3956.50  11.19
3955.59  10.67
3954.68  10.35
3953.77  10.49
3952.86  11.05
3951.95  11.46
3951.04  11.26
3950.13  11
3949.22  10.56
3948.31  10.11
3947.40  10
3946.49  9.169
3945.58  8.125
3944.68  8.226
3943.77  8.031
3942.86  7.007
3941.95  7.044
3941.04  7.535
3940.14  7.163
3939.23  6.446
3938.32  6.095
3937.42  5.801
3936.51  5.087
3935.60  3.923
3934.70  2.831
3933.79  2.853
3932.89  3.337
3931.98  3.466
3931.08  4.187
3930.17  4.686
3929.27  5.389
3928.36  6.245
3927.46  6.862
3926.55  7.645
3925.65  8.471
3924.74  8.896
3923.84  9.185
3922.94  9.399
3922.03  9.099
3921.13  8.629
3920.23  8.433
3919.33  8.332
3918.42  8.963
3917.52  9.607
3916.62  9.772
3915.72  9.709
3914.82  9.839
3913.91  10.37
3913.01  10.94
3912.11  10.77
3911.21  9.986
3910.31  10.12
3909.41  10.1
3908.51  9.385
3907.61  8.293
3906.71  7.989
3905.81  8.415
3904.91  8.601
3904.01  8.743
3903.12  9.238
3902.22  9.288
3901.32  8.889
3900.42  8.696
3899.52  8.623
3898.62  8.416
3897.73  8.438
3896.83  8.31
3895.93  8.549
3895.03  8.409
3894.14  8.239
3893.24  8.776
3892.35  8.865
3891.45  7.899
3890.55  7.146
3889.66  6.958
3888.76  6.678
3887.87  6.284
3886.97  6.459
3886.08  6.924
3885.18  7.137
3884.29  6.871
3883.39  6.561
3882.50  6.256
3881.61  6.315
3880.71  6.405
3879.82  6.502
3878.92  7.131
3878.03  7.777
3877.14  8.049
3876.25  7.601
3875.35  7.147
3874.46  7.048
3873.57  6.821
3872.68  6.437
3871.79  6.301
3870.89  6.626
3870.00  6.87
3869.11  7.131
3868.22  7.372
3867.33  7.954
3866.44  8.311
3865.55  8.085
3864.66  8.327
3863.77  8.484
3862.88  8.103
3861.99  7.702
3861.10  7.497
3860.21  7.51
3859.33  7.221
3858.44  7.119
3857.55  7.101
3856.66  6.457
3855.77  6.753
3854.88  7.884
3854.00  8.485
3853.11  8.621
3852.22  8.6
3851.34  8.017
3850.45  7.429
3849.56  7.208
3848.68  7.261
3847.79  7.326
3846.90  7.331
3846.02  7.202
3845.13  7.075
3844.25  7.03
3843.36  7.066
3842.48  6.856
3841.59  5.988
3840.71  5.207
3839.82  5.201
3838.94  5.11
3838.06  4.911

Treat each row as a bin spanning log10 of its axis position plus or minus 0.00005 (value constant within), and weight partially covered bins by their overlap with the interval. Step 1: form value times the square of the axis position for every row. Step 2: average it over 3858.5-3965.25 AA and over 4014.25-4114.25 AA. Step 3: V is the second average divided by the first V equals 1.7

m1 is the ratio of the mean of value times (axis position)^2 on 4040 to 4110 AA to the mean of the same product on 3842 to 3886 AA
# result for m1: 1.84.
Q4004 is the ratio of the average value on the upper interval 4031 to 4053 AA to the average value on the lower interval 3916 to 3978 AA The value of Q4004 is 1.7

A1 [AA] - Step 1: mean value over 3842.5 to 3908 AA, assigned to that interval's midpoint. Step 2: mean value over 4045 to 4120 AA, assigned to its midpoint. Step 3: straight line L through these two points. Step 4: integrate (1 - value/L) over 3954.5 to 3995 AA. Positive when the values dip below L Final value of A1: 3.37 AA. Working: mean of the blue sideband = 7.59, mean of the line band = 8.98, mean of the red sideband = 12.1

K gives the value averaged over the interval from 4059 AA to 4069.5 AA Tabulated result 12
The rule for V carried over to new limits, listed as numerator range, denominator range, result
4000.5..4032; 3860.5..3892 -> 1.94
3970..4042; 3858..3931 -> 1.57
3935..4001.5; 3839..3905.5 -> 1.29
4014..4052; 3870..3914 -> 1.71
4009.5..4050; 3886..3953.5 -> 1.67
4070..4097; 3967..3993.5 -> 1.47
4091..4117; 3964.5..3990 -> 1.53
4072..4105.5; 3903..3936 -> 1.63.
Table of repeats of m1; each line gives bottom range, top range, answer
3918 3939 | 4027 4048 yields 2.04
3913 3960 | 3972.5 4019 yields 1.47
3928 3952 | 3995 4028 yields 1.96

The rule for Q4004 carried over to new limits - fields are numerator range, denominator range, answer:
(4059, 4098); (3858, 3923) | 1.52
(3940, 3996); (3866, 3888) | 1.31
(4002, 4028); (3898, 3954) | 1.60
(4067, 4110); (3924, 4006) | 1.35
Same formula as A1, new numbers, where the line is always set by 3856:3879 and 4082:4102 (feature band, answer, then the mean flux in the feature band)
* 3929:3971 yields 8.27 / 7.32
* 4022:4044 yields -3.88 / 12.7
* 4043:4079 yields -2.58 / 12.2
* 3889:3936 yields 1.36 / 8.04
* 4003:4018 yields -3.92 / 13.1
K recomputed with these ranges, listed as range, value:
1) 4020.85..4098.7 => 12.4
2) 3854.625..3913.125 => 7.82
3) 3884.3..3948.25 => 7.83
